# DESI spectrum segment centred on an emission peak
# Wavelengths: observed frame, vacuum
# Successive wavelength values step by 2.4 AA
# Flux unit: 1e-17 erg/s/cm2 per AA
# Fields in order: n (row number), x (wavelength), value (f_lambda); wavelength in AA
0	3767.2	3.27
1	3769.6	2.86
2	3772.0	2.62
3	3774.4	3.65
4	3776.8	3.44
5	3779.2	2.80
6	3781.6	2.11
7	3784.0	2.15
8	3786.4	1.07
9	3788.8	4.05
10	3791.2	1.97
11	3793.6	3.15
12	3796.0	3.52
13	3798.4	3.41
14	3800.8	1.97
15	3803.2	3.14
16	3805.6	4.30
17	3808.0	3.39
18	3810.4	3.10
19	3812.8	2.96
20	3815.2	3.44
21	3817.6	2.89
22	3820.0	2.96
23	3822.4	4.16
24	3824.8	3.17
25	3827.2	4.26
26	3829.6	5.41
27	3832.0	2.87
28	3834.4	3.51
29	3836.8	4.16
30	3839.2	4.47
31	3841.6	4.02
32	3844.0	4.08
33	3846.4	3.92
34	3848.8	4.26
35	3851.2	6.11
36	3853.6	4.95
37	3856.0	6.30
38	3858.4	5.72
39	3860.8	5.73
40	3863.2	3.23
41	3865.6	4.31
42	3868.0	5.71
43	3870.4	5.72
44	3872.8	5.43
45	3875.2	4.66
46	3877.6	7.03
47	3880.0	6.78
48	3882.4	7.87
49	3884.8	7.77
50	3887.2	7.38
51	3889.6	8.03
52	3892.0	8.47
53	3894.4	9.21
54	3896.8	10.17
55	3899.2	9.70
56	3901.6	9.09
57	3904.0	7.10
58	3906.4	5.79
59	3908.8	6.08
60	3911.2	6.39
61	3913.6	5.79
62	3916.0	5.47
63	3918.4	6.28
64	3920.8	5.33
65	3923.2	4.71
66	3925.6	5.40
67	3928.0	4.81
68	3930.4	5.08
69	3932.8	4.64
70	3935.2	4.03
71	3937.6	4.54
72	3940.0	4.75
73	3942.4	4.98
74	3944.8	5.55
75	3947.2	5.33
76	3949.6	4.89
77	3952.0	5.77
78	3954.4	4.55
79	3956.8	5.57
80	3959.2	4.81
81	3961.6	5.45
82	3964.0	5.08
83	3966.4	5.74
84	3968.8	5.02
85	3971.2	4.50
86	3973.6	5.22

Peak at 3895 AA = Lyman alpha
